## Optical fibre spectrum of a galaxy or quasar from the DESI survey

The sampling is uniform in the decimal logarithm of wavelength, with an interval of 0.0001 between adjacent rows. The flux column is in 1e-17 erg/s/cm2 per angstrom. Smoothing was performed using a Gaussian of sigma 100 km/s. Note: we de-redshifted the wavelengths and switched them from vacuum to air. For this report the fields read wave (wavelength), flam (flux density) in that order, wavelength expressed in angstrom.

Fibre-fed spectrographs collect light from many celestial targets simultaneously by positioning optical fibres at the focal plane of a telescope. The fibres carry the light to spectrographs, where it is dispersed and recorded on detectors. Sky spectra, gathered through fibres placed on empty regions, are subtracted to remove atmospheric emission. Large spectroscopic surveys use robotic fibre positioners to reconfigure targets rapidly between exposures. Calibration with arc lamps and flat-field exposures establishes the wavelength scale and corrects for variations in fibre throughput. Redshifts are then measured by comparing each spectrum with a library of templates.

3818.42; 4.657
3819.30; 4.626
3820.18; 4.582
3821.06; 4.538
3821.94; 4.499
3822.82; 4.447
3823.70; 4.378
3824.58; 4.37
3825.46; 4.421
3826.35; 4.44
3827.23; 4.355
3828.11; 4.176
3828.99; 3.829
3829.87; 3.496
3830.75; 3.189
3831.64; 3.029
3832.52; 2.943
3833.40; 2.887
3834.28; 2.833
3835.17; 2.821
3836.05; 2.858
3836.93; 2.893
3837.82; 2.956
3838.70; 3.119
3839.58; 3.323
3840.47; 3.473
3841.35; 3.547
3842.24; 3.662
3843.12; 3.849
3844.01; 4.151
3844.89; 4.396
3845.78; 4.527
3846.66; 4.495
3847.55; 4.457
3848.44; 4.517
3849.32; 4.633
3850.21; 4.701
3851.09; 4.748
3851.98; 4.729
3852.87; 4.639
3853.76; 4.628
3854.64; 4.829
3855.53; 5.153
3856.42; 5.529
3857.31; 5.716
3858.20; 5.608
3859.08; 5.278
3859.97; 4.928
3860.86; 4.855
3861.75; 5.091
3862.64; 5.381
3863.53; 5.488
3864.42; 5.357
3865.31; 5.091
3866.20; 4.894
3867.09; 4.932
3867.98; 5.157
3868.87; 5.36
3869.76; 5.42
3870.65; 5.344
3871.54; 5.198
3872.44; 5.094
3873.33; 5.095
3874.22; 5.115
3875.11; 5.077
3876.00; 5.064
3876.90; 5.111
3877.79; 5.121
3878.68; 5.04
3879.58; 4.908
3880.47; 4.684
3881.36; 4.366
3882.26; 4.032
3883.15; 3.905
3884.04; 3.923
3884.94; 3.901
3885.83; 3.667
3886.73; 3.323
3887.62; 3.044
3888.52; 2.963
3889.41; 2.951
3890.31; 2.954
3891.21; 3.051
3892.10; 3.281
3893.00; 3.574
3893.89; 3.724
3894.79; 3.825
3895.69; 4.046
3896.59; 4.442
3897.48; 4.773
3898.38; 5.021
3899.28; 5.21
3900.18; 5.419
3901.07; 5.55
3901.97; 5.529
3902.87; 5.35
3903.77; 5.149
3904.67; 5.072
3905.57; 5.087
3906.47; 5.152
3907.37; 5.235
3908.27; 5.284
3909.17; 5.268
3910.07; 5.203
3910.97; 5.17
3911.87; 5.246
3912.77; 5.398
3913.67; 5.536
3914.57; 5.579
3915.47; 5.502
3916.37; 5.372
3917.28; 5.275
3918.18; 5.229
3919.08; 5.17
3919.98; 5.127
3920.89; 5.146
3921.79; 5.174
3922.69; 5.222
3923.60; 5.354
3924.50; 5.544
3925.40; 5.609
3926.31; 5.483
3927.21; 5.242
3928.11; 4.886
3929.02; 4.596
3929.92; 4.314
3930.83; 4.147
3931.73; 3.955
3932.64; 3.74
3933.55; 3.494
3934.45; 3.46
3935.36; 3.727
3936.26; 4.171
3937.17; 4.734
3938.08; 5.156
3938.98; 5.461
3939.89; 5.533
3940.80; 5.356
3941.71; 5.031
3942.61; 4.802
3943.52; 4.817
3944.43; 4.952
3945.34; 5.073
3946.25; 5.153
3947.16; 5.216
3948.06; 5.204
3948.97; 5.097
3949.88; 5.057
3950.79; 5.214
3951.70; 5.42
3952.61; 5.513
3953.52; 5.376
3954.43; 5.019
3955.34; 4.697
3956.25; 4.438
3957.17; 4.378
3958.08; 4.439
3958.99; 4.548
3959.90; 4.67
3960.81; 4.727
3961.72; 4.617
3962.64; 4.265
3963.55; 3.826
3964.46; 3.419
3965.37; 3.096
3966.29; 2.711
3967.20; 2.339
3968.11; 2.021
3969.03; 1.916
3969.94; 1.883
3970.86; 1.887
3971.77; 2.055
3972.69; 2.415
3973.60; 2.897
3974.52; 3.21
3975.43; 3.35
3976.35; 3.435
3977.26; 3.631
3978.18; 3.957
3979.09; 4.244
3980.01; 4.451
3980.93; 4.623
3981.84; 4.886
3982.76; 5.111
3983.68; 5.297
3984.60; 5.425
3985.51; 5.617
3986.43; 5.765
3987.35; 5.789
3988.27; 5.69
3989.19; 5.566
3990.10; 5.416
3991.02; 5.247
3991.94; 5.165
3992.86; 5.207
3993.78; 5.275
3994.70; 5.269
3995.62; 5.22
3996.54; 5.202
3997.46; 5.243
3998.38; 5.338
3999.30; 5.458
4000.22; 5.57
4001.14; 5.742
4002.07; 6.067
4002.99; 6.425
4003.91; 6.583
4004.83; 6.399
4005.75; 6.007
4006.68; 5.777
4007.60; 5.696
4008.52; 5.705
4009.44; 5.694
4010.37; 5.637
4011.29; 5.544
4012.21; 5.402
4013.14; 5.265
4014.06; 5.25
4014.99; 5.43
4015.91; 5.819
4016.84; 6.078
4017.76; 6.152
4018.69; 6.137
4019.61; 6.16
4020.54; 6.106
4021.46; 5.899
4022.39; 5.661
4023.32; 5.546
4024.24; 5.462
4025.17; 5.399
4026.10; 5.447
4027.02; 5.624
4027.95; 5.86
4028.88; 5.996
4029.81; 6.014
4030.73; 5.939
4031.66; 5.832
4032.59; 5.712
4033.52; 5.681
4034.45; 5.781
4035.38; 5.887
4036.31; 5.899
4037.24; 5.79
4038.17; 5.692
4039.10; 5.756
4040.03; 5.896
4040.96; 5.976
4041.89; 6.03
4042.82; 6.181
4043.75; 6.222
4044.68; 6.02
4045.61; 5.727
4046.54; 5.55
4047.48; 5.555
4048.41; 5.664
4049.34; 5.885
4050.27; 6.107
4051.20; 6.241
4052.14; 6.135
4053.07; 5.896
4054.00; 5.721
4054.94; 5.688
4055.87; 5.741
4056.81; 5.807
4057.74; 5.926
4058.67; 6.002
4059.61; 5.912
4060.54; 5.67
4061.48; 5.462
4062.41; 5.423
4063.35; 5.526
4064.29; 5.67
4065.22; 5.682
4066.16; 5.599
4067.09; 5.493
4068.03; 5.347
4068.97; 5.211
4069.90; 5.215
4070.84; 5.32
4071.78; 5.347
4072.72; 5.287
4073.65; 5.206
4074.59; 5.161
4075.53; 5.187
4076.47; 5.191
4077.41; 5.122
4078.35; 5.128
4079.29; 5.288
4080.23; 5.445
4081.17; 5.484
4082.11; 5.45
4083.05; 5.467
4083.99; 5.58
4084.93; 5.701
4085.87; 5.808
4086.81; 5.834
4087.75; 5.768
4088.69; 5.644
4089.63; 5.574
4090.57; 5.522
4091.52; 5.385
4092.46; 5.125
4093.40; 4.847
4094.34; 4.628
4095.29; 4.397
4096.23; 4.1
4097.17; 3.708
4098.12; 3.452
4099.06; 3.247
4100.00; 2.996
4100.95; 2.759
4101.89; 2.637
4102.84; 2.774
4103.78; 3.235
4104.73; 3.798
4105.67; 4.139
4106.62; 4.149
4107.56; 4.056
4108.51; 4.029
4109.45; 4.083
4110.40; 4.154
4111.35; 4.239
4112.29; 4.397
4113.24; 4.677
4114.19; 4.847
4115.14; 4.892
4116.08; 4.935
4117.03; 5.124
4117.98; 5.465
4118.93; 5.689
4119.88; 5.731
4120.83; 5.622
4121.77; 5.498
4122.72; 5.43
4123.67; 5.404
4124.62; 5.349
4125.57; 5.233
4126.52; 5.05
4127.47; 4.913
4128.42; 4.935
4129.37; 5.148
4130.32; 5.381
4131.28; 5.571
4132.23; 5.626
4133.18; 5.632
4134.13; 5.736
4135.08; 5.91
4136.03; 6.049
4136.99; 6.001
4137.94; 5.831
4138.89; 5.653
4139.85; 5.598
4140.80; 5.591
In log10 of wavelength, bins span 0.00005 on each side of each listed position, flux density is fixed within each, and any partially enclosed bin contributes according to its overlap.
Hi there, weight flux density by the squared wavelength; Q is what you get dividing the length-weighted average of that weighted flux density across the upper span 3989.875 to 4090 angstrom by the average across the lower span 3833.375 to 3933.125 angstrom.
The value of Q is 1.3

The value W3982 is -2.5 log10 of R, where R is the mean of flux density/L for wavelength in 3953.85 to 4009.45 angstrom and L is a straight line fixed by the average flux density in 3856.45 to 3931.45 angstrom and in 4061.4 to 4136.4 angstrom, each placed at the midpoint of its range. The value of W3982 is 0.072 mag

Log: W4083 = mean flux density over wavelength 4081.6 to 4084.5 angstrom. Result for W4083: 5.5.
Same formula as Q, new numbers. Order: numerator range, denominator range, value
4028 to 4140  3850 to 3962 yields 1.19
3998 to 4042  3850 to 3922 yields 1.29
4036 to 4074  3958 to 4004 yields 1.34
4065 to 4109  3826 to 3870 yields 1.25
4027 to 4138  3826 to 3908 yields 1.33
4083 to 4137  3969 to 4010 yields 1.06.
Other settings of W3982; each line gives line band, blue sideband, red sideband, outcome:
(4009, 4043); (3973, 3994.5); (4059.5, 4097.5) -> -0.156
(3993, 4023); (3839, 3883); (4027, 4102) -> -0.093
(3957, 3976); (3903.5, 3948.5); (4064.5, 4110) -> 0.454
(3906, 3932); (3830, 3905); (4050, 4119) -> -0.141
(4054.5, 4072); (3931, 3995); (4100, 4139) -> -0.190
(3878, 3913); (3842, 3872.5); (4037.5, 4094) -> 0.136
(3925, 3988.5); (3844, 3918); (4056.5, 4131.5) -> 0.115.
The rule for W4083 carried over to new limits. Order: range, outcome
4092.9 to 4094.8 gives 4.76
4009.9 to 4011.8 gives 5.59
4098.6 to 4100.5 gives 3.11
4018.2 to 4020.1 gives 6.14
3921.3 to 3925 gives 5.34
